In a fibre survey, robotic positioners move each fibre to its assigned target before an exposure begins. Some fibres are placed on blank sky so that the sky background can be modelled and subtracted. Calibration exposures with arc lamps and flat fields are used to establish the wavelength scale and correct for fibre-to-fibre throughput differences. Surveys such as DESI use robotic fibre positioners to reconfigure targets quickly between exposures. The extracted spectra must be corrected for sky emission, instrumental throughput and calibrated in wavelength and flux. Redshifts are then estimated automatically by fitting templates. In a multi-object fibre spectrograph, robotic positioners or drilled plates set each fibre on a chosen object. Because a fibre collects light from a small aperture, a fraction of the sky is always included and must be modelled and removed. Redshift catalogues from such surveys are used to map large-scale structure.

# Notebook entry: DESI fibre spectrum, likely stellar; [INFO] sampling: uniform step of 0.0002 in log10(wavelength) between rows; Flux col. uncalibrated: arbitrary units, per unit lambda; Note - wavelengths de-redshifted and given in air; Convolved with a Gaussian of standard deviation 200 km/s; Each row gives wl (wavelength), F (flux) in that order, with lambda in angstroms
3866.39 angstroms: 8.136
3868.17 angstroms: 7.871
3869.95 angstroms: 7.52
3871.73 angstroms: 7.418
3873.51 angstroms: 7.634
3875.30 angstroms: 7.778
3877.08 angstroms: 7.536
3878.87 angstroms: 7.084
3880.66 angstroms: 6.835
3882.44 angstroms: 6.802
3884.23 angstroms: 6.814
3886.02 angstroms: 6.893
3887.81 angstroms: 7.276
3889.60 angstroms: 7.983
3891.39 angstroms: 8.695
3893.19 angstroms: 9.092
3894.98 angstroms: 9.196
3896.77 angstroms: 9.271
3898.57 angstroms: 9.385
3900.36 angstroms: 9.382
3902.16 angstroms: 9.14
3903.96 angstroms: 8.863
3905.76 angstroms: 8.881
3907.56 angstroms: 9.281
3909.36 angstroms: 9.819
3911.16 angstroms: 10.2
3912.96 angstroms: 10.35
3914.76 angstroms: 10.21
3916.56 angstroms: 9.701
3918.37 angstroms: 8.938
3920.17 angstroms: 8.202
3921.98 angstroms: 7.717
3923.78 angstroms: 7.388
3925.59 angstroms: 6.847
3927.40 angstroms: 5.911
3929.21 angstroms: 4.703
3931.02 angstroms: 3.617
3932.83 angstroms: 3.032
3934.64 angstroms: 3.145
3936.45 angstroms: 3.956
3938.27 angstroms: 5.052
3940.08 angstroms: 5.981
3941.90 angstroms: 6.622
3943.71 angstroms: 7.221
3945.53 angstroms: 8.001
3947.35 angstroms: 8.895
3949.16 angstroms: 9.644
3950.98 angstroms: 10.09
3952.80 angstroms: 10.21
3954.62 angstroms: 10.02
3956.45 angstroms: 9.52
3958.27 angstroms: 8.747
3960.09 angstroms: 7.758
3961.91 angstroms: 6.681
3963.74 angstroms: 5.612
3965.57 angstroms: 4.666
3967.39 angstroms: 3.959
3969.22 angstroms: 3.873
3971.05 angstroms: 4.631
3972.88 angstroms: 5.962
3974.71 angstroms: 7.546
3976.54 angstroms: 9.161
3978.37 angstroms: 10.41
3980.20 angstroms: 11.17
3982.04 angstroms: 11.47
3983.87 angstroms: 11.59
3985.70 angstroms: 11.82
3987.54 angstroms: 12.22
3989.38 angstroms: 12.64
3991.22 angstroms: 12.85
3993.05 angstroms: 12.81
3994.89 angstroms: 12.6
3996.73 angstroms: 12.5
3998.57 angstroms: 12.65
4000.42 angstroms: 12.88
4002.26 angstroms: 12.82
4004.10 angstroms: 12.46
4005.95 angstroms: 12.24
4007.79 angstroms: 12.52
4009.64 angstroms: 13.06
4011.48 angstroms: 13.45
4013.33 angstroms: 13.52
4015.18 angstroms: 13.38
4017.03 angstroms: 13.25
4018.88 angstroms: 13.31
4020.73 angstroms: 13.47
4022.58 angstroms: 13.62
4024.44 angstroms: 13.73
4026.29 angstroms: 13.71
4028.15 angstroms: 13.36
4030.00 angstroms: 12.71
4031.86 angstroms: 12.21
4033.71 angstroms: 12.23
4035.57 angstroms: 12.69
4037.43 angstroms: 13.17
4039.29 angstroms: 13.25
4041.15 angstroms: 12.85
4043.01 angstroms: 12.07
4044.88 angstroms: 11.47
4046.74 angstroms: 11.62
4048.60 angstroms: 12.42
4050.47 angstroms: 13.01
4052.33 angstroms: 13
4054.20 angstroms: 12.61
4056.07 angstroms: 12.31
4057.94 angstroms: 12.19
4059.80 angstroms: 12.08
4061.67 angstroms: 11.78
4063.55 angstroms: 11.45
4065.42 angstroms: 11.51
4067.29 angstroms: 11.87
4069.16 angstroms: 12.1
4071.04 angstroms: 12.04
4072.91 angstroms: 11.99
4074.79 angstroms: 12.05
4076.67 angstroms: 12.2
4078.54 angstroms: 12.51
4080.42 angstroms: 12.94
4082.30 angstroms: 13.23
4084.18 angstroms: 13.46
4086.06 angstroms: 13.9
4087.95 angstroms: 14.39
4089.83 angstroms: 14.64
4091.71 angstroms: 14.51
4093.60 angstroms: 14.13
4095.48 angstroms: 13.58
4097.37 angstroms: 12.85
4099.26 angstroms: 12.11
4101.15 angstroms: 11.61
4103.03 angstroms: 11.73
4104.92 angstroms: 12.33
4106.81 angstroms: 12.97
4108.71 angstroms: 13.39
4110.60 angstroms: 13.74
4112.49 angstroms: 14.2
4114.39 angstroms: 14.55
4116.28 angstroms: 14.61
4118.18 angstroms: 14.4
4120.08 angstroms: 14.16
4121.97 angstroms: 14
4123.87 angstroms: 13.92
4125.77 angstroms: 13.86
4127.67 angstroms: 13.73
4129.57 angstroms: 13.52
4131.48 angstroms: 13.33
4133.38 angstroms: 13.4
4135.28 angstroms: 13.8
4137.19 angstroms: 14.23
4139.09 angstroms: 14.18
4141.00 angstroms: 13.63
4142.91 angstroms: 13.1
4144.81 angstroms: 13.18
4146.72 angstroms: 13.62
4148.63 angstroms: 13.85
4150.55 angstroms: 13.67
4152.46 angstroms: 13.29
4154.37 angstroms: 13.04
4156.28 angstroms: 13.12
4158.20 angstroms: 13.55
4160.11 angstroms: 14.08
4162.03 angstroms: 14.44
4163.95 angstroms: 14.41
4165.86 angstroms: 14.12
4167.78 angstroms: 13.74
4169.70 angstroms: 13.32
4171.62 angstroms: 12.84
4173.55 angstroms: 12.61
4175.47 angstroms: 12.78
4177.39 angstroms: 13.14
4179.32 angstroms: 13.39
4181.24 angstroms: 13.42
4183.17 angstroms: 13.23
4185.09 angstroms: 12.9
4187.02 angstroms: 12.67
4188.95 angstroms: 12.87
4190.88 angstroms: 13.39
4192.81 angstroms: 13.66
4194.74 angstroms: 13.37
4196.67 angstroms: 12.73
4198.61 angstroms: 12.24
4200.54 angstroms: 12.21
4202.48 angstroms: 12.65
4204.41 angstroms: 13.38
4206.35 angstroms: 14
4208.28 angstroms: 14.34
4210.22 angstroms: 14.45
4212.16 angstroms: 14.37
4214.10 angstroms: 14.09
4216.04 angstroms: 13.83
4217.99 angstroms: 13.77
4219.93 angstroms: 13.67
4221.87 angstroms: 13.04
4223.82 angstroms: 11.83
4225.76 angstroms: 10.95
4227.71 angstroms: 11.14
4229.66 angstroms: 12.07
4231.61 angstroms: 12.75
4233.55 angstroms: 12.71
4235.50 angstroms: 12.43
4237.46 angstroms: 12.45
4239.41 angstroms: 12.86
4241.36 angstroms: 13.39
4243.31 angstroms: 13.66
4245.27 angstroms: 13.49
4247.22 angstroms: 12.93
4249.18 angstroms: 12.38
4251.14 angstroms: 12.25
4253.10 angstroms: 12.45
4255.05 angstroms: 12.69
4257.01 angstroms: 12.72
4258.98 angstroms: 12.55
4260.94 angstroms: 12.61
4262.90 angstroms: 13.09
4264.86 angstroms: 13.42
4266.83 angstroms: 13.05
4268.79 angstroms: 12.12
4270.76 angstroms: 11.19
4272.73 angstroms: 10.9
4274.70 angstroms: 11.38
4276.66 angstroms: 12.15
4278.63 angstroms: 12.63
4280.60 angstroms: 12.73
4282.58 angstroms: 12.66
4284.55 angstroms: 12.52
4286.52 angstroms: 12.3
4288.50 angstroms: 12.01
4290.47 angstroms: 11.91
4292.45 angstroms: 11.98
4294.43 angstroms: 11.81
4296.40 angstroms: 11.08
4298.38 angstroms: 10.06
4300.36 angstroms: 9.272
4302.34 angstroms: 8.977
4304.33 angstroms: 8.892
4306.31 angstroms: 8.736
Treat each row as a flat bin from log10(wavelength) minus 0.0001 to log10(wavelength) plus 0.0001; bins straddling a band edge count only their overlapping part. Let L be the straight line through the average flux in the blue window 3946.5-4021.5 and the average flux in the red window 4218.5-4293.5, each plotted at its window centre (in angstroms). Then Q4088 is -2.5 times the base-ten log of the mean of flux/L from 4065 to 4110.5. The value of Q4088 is -0.15 mag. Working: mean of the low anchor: 10.4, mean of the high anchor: 12.5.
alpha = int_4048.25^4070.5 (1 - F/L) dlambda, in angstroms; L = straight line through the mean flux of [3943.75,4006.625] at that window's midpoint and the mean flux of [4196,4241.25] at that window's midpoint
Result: -2.84 angstroms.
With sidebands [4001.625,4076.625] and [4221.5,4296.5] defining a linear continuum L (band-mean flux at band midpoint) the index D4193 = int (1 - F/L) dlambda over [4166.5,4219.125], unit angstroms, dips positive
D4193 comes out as -3.7 angstroms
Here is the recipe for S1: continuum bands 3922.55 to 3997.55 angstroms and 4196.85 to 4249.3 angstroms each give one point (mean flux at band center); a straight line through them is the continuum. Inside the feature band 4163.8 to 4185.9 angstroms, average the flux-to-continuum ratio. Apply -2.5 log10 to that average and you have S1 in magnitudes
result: -0.102 mag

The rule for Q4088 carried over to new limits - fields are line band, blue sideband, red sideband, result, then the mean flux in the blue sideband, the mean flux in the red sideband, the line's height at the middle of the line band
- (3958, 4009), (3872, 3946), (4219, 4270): -0.14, 7.56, 12.6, 8.69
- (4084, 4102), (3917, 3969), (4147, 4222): -0.23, 6.85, 13.4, 10.9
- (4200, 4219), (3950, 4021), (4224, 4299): -0.15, 10.5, 12.3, 12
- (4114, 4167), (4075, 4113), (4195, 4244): -0.06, 13.2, 13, 13.1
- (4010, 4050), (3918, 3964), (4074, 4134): -0.23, 7.06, 13.4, 10.5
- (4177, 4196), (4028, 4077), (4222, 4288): -0.07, 12.3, 12.4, 12.4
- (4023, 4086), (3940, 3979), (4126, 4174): -0.19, 7.52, 13.6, 10.6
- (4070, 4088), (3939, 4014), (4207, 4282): -0.17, 9.81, 12.8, 10.9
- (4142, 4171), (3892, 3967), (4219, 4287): -0.22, 7.8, 12.5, 11.1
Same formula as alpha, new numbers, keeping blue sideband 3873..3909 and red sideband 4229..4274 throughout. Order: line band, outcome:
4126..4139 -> -3.0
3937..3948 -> 2.5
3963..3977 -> 5.5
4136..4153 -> -3.5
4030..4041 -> -3.0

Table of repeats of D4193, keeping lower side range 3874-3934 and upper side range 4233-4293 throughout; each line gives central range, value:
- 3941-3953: -0.1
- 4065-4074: -1.7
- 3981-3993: -4.2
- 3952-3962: -0.4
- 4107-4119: -3.9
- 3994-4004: -3.9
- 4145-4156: -2.4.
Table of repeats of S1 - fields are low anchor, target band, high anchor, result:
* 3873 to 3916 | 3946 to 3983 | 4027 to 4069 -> 0.27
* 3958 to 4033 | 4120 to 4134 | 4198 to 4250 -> -0.13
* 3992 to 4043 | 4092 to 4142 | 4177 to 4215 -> -0.03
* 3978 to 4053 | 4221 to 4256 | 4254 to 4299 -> -0.02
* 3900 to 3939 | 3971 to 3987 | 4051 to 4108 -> -0.02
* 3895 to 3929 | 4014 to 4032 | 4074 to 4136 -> -0.16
